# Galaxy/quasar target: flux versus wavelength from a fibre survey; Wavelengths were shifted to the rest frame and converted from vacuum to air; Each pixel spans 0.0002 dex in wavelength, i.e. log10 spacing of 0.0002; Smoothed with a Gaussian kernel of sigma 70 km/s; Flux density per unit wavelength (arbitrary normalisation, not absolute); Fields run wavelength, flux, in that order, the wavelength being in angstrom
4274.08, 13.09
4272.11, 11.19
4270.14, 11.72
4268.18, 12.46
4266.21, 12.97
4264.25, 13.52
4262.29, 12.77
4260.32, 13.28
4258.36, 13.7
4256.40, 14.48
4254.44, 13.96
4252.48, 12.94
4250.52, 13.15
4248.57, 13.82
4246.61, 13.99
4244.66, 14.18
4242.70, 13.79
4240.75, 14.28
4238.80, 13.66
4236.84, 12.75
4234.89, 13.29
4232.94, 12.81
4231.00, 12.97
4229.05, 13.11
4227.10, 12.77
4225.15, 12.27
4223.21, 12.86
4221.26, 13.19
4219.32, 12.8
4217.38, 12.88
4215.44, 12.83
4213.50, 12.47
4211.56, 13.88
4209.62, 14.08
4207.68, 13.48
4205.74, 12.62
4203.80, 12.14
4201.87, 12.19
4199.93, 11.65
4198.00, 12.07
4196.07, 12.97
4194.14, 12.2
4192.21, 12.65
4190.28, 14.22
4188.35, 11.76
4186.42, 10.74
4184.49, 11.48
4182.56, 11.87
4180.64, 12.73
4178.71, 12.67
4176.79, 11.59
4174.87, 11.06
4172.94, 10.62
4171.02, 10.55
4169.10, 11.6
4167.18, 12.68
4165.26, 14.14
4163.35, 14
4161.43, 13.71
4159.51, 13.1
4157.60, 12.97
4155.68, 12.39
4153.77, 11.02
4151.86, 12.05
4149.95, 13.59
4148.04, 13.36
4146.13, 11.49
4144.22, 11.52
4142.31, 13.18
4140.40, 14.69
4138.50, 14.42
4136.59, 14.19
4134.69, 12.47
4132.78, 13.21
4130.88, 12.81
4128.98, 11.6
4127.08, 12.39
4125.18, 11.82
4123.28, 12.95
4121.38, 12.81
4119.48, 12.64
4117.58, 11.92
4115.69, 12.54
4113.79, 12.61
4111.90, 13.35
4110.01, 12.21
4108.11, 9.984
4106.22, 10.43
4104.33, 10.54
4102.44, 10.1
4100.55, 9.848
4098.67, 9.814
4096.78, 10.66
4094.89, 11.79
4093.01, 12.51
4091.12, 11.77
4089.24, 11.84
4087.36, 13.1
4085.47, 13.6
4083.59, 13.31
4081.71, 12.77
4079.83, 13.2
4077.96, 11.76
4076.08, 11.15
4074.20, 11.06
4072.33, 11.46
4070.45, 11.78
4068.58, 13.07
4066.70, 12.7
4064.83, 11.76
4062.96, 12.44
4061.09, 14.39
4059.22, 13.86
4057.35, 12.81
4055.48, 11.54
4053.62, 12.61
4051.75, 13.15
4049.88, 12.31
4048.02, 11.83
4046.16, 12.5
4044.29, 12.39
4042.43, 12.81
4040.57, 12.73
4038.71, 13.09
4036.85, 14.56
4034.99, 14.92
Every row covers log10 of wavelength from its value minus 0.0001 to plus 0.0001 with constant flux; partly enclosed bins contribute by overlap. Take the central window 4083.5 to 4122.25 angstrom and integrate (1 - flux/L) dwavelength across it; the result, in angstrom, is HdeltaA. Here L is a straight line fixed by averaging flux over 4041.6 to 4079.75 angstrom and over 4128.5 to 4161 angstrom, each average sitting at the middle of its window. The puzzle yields 2.7 angstrom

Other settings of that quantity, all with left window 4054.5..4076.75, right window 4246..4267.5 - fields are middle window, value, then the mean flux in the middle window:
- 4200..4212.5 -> 0.2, 13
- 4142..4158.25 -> 0.6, 12.4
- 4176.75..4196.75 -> 1.2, 12.3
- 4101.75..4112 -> 1.3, 10.9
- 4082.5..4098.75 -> 0.4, 12.2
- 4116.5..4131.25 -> 0.4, 12.4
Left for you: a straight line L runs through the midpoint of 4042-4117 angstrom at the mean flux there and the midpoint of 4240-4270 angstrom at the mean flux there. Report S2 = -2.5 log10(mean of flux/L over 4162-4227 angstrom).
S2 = 0.05 mag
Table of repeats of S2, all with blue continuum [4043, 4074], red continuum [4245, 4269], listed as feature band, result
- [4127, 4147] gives 0.00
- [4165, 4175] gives 0.12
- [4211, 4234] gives 0.03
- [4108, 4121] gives 0.04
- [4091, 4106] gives 0.17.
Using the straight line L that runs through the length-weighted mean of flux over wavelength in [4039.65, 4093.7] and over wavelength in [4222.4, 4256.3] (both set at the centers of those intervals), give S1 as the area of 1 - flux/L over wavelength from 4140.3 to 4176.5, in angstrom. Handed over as 1.4 angstrom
